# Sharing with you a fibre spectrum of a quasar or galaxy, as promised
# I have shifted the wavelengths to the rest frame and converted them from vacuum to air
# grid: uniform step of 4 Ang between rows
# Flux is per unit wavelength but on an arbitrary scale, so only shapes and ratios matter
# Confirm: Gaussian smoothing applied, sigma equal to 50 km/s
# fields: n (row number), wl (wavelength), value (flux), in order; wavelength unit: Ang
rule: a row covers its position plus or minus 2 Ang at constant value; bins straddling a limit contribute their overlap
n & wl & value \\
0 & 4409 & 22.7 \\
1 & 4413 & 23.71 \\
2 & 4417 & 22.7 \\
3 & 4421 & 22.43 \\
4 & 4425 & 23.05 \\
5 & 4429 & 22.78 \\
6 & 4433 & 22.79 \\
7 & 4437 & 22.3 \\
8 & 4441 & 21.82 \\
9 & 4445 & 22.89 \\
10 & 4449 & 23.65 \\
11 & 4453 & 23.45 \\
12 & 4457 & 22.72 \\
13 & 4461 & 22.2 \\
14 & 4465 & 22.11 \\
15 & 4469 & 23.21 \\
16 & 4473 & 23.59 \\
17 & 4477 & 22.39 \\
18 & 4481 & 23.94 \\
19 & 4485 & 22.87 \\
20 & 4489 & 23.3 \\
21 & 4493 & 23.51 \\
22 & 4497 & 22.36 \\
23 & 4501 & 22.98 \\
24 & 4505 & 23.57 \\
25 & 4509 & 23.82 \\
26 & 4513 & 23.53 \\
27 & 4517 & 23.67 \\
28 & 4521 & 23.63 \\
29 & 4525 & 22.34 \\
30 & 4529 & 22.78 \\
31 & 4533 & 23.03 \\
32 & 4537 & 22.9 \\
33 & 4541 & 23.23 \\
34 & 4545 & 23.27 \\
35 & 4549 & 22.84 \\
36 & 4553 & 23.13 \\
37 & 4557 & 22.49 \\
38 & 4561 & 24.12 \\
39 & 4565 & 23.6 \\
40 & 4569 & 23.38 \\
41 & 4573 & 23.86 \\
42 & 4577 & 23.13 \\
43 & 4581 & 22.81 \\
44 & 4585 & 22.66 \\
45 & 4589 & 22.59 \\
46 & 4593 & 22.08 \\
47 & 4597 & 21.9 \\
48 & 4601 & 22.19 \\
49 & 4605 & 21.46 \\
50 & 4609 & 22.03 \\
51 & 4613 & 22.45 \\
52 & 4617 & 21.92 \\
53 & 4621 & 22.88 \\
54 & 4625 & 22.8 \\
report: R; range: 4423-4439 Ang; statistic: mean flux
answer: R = 22.7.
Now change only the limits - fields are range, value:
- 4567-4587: 23.2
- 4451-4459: 23.1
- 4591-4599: 22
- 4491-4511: 23.2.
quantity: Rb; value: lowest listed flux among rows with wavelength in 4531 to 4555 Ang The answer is 22.84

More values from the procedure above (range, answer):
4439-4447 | 21.82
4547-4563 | 22.49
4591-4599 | 21.9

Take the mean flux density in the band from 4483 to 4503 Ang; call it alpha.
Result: 23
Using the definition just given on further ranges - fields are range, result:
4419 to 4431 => 22.8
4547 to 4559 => 22.8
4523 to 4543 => 22.9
